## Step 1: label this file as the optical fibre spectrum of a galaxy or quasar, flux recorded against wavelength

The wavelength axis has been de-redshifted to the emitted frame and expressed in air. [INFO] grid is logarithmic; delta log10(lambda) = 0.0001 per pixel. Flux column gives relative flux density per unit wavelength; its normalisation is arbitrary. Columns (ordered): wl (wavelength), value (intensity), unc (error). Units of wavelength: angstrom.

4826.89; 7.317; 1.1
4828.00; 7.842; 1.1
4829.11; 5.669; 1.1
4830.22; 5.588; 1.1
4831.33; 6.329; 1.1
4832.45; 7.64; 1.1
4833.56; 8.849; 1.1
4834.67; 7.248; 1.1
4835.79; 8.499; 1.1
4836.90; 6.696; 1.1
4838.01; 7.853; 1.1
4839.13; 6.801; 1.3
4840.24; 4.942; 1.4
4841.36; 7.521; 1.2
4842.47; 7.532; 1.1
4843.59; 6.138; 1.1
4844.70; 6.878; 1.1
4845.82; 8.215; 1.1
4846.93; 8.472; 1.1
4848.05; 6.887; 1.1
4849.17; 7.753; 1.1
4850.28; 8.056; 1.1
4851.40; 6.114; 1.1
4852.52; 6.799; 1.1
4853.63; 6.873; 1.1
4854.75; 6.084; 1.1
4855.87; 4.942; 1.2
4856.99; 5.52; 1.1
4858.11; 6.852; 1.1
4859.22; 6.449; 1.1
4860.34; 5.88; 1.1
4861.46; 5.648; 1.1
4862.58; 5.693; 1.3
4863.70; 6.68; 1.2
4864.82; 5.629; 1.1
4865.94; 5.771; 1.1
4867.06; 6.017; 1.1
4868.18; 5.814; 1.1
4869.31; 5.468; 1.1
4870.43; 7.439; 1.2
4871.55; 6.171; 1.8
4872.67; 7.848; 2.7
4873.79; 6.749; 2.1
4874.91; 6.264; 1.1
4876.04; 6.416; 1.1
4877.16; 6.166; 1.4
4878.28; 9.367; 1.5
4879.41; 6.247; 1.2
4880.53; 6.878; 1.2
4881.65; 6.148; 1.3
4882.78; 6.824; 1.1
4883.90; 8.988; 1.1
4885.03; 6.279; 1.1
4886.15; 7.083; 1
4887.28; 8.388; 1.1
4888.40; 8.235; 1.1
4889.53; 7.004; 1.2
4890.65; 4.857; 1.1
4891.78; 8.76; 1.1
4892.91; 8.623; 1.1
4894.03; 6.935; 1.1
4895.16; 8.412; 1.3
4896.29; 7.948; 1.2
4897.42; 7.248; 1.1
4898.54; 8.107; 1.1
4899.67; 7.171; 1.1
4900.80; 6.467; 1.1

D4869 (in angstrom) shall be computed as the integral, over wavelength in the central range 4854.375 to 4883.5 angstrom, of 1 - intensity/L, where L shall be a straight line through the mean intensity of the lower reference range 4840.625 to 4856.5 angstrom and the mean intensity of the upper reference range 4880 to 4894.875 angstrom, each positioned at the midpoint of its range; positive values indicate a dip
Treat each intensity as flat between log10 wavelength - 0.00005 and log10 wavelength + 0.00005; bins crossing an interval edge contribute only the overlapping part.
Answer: 3.3 angstrom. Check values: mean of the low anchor 6.99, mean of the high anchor 7.33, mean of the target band 6.36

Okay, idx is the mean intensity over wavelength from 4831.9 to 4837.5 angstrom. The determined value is 7.8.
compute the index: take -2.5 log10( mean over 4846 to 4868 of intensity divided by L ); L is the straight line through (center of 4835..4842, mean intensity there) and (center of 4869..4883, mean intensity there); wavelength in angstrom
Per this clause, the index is 0.08 mag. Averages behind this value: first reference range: 7.06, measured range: 6.45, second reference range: 6.79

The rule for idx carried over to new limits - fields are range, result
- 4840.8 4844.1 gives 7.07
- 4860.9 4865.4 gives 5.91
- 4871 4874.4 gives 6.93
